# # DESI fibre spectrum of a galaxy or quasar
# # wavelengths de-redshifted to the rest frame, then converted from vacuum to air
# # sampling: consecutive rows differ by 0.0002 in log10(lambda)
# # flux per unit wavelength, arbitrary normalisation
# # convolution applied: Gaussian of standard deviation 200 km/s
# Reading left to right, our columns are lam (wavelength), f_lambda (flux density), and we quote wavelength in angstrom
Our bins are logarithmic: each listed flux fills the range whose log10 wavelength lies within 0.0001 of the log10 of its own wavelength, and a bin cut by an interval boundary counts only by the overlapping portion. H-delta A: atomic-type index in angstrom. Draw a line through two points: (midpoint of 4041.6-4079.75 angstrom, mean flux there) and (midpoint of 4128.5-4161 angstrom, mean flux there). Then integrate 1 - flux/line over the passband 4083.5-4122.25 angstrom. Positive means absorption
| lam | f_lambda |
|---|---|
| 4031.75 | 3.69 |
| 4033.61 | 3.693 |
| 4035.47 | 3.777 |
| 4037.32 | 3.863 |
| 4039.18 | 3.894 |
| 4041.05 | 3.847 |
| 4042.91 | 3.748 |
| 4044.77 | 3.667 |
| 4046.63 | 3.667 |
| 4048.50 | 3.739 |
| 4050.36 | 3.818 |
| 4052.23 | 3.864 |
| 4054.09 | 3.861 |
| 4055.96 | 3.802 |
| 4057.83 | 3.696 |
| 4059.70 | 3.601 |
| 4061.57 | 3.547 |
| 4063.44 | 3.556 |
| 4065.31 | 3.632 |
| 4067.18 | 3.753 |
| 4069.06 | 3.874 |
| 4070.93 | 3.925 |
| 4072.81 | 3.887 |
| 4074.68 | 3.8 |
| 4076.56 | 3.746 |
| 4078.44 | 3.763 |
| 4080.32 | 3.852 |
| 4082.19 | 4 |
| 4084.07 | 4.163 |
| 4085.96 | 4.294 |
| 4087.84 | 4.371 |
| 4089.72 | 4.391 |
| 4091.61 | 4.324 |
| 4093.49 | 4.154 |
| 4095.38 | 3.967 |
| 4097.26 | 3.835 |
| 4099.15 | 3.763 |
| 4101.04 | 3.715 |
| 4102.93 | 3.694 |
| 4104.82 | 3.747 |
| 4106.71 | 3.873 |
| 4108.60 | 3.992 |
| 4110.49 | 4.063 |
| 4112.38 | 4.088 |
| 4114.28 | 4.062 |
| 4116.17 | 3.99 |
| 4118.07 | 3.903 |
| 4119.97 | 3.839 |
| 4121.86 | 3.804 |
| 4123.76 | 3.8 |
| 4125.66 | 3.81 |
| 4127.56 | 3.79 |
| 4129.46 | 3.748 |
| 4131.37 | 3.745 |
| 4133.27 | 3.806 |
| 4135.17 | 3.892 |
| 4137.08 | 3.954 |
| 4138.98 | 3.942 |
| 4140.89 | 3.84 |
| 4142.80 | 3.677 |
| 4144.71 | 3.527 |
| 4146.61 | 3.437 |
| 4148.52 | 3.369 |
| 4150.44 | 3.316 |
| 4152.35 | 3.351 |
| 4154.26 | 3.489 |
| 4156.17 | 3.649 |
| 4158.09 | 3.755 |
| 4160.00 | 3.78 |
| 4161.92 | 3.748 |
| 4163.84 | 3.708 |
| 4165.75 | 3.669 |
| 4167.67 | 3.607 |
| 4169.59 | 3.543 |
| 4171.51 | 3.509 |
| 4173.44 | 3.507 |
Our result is -3.1 angstrom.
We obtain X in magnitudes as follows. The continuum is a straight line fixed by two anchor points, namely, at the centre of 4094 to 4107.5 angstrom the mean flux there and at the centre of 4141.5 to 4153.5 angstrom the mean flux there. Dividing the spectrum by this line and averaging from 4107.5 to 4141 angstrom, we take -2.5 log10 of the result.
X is -0.076 mag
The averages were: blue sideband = 3.81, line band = 3.89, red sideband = 3.46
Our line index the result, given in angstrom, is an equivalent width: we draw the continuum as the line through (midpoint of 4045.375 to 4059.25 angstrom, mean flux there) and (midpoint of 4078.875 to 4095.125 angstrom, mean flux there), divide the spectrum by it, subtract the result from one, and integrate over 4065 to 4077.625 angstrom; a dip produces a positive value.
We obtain 0.6 angstrom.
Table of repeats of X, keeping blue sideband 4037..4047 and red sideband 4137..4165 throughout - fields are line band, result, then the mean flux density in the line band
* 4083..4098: -0.13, 4.19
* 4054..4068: 0.02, 3.67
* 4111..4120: -0.09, 3.99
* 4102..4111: -0.05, 3.87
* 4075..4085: -0.05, 3.9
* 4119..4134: -0.04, 3.79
